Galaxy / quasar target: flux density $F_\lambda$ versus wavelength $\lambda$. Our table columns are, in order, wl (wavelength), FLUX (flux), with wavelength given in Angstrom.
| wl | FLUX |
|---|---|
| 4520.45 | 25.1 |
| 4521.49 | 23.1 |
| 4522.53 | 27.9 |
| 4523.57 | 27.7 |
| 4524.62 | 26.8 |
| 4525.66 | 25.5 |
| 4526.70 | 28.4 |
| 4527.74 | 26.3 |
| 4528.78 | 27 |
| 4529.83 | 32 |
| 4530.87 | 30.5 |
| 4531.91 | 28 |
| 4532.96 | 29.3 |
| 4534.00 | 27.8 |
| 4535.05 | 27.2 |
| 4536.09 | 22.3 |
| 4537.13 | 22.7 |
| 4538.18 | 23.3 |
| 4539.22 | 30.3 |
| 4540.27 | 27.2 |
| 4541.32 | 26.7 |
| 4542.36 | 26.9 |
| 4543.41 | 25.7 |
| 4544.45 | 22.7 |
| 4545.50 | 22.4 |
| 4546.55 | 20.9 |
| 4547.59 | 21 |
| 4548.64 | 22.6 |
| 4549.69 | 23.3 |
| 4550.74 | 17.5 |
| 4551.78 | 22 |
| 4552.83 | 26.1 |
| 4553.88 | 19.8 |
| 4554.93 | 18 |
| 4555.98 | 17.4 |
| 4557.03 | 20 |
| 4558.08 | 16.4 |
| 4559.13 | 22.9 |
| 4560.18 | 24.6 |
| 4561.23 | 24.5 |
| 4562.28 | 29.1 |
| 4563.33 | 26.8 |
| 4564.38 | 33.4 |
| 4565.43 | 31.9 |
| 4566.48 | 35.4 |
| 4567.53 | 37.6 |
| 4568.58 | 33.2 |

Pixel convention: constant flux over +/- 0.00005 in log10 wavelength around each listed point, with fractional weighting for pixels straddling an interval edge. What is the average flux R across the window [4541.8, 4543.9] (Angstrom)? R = 26.3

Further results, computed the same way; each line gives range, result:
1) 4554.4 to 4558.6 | 17.9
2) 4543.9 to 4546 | 22.6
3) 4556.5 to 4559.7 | 19.8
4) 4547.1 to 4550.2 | 22.3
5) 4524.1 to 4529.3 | 26.8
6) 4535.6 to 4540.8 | 25.2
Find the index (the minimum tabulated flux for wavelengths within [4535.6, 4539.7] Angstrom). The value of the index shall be 22.3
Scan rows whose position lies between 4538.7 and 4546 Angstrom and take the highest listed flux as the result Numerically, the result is 30.3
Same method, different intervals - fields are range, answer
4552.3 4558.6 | 26.1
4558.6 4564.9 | 33.4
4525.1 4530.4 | 32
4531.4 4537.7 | 29.3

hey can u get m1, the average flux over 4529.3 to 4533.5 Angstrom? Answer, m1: 29.9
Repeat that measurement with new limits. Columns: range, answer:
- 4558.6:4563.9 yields 25.6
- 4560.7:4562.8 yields 26.8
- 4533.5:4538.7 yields 24.7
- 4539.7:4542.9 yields 26.9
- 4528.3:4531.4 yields 29.9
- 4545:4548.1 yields 21.5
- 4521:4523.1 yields 25.6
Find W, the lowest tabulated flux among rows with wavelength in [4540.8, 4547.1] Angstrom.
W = 20.9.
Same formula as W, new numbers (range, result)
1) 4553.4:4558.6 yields 16.4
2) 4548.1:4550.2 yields 22.6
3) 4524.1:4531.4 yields 25.5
